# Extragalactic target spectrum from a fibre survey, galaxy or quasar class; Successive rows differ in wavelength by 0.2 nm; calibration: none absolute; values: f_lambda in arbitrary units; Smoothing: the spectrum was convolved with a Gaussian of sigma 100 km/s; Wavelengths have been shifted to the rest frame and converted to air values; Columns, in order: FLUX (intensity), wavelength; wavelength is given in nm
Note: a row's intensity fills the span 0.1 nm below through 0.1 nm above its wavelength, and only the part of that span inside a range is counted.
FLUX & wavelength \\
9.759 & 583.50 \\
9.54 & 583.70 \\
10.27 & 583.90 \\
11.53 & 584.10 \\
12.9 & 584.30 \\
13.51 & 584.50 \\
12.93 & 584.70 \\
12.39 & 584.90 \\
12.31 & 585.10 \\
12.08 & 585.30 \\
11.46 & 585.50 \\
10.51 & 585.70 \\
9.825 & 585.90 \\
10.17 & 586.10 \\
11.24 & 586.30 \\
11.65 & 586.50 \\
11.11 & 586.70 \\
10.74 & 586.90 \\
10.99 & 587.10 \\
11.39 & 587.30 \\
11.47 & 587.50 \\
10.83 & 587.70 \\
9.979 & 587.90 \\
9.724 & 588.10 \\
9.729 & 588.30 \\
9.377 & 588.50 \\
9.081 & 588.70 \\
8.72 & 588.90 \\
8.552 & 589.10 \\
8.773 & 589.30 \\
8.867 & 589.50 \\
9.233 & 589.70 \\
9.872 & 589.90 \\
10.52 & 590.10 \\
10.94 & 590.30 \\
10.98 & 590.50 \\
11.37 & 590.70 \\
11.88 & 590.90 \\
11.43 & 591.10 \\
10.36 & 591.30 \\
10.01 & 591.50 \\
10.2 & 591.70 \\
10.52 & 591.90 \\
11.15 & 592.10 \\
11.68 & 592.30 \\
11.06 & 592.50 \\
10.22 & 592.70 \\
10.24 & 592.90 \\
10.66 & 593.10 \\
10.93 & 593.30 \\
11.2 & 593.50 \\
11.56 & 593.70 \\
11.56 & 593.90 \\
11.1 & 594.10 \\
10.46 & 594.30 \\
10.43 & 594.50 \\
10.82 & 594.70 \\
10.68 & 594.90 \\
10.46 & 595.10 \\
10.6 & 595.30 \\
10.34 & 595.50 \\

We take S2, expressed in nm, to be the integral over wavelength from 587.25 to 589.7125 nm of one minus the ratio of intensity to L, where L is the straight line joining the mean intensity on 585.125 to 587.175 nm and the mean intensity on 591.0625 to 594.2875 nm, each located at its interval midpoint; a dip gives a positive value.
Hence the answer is 0.29 nm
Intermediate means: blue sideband 11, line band 9.65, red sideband 10.8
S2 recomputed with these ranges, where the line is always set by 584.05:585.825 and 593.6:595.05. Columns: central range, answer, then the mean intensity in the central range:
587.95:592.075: 0.523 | 10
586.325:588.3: 0.170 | 10.8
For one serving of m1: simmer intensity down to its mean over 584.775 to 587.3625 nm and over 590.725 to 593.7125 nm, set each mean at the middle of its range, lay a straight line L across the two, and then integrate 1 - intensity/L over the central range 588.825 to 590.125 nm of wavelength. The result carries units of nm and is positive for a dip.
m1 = 0.221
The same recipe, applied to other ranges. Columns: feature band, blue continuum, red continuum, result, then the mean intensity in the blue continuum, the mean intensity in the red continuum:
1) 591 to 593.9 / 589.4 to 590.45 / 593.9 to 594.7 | -0.11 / 9.94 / 10.8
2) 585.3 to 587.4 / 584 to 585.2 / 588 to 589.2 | 0.02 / 12.6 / 9.2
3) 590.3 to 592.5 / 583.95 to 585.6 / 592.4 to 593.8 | 0.04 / 12.3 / 10.8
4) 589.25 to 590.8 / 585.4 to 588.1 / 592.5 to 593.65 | 0.10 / 10.8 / 10.7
